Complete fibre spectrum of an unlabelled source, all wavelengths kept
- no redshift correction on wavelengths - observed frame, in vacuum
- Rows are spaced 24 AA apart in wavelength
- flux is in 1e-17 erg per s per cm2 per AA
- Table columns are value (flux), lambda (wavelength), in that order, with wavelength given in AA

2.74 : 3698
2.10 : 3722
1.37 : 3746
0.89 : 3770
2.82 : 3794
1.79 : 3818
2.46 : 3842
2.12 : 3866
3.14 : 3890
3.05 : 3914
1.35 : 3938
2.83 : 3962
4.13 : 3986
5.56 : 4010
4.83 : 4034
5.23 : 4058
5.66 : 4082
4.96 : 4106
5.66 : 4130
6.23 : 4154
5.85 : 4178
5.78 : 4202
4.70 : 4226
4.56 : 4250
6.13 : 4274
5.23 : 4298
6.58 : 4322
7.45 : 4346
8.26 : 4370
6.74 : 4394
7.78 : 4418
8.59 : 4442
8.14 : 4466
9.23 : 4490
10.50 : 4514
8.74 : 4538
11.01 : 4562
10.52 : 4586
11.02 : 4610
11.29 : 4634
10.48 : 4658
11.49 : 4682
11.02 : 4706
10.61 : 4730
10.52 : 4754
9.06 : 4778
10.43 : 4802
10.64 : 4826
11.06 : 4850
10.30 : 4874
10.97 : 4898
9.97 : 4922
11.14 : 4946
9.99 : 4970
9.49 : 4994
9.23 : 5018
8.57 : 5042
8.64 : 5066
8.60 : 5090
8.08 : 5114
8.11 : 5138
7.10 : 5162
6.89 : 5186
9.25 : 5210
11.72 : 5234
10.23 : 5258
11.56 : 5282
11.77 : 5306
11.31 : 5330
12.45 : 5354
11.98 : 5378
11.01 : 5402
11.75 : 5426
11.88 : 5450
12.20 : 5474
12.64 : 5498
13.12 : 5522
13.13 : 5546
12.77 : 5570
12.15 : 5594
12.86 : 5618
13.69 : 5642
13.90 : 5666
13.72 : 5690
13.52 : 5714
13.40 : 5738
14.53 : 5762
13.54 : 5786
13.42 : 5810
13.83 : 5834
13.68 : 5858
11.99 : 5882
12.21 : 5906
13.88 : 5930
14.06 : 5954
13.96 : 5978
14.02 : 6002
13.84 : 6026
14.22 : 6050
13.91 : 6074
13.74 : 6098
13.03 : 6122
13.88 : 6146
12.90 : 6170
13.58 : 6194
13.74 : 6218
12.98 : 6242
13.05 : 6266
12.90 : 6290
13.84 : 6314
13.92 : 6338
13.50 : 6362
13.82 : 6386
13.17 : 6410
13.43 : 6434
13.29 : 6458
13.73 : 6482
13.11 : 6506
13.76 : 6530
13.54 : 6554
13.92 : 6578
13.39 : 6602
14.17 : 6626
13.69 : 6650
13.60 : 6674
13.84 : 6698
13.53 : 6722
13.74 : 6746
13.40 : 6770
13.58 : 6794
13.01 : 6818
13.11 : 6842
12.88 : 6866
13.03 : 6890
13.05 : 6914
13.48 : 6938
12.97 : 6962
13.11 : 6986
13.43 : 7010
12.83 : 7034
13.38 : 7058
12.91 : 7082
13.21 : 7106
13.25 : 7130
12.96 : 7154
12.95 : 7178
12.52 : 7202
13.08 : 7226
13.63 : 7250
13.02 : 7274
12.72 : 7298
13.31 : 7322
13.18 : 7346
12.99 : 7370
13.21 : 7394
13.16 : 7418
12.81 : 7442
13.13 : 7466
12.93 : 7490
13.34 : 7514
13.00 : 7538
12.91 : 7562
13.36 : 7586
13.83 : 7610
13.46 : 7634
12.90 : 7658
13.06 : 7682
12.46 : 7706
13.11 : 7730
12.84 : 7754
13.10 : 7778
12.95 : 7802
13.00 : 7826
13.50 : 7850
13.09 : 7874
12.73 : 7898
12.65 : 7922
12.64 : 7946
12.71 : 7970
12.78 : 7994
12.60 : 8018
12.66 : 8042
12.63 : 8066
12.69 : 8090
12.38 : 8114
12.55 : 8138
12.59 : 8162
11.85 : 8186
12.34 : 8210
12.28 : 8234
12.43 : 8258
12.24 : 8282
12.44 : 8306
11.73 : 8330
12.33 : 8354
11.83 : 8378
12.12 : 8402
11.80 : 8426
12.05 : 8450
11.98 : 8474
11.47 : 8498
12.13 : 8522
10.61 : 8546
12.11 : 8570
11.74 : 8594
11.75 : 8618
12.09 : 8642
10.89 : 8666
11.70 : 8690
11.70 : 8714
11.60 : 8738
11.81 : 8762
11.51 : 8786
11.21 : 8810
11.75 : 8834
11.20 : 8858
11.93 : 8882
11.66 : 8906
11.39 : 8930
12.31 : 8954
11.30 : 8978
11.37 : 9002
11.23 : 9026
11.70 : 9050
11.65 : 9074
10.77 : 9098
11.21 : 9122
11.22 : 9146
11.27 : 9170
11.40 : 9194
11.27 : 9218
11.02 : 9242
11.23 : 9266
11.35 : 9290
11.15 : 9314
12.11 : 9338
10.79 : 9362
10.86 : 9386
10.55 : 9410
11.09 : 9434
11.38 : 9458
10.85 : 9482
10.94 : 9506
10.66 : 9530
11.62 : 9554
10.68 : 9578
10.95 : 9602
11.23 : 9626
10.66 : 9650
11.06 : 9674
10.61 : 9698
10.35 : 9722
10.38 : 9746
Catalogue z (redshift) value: 0.000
